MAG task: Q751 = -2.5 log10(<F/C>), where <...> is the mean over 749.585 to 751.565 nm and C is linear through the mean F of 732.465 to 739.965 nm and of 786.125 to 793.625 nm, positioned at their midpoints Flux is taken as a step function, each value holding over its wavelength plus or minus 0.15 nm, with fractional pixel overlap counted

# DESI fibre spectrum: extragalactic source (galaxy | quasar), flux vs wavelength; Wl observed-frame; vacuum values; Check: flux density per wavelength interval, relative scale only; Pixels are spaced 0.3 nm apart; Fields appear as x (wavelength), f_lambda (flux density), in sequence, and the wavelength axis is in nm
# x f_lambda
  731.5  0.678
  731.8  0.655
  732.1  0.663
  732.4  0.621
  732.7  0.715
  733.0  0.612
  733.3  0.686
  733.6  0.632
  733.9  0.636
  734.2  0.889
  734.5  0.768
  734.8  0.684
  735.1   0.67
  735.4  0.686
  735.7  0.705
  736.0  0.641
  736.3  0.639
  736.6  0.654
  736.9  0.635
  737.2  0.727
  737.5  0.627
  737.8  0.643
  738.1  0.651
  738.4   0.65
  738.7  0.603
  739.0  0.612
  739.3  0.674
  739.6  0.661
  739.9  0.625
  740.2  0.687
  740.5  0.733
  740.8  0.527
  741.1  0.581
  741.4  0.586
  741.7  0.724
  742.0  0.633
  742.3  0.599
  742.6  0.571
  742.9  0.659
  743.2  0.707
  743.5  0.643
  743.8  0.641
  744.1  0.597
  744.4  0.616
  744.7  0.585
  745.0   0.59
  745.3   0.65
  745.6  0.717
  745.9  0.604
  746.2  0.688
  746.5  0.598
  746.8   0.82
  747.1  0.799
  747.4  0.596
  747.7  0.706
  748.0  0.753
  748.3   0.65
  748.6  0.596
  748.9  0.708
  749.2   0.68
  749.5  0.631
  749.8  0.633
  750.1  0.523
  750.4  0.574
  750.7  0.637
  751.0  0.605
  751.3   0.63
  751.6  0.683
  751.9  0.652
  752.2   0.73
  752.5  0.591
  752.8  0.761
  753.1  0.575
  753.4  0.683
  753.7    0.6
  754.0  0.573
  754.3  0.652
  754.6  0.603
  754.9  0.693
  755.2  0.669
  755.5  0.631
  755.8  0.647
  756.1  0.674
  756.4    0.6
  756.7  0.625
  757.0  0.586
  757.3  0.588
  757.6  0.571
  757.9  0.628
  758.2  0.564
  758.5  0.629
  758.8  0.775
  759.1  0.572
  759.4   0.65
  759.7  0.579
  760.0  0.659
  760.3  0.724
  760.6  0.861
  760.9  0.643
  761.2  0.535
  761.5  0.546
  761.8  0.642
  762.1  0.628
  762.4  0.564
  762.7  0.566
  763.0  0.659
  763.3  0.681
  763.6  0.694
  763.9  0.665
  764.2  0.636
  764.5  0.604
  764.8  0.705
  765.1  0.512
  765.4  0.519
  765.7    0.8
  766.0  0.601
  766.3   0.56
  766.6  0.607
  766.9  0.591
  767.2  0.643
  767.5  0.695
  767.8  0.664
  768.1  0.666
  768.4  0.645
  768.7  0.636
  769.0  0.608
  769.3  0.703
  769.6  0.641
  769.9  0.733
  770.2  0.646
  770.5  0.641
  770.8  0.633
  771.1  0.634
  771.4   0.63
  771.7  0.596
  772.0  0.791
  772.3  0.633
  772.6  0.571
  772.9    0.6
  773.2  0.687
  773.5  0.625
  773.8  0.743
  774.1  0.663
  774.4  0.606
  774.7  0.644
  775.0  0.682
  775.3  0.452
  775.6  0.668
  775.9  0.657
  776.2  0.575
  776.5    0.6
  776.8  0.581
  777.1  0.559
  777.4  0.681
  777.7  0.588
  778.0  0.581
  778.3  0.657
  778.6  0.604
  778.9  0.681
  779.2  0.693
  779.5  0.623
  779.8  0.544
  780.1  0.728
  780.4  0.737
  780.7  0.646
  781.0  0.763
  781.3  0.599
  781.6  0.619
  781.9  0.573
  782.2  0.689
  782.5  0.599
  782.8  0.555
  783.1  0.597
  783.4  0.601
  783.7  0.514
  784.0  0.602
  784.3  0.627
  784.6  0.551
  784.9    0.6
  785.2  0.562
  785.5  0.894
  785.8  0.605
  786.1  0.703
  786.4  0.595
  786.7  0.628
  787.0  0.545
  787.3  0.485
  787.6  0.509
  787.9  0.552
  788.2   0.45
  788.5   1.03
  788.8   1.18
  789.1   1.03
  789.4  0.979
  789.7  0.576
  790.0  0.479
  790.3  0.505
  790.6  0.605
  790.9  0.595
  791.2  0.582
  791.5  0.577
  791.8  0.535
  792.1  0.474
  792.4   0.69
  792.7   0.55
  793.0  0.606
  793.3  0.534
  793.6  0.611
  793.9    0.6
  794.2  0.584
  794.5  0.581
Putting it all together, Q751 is 0.09 mag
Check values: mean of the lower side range 0.669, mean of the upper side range 0.638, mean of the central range 0.606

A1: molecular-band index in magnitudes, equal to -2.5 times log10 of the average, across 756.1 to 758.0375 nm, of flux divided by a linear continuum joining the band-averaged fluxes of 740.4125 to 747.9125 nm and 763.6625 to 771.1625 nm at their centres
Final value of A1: 0.07 mag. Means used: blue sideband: 0.647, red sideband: 0.64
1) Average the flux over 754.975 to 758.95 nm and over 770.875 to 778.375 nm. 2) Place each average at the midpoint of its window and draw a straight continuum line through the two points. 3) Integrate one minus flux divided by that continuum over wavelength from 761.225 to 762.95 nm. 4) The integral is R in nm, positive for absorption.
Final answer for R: 0.11 nm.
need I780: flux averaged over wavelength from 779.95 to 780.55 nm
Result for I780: 0.732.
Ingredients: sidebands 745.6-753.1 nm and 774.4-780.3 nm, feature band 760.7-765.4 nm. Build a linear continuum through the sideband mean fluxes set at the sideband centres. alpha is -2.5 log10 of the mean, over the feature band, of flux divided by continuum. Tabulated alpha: 0.04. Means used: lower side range 0.66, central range 0.618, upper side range 0.622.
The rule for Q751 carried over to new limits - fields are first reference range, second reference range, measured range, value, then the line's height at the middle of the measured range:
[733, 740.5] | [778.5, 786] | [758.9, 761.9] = 0.01 mag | 0.651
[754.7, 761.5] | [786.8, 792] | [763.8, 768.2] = 0.02 mag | 0.643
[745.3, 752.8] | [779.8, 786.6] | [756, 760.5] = 0.04 mag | 0.653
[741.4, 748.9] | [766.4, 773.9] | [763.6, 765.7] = 0.04 mag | 0.651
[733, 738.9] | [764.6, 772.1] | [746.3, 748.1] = -0.08 mag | 0.662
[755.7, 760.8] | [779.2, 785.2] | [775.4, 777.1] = 0.03 mag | 0.626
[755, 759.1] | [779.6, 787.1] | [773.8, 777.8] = 0.02 mag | 0.628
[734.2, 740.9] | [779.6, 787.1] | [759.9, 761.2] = -0.09 mag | 0.646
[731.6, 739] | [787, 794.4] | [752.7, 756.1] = 0.02 mag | 0.658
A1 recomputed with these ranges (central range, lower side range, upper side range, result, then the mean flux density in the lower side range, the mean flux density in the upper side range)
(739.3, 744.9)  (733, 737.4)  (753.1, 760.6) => 0.062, 0.686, 0.636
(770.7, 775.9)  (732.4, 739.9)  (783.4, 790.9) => 0.034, 0.669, 0.656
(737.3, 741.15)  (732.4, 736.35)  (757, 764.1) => 0.065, 0.688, 0.635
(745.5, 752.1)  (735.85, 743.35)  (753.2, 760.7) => -0.030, 0.642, 0.64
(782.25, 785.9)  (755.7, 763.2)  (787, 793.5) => 0.048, 0.629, 0.641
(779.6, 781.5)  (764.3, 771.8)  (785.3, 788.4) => -0.089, 0.637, 0.603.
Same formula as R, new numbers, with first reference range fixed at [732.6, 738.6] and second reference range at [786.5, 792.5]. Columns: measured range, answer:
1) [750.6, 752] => 0.06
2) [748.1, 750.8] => 0.17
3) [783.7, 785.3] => 0.17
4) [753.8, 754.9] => 0.08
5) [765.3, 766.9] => 0.10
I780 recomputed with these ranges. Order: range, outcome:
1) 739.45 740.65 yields 0.677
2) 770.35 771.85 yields 0.627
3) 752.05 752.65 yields 0.661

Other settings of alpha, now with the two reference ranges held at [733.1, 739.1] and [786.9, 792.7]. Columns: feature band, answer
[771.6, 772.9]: 0.02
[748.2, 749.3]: 0.01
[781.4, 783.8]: 0.10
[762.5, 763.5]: 0.04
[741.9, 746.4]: 0.06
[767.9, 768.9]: 0.02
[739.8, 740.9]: 0.03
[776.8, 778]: 0.09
